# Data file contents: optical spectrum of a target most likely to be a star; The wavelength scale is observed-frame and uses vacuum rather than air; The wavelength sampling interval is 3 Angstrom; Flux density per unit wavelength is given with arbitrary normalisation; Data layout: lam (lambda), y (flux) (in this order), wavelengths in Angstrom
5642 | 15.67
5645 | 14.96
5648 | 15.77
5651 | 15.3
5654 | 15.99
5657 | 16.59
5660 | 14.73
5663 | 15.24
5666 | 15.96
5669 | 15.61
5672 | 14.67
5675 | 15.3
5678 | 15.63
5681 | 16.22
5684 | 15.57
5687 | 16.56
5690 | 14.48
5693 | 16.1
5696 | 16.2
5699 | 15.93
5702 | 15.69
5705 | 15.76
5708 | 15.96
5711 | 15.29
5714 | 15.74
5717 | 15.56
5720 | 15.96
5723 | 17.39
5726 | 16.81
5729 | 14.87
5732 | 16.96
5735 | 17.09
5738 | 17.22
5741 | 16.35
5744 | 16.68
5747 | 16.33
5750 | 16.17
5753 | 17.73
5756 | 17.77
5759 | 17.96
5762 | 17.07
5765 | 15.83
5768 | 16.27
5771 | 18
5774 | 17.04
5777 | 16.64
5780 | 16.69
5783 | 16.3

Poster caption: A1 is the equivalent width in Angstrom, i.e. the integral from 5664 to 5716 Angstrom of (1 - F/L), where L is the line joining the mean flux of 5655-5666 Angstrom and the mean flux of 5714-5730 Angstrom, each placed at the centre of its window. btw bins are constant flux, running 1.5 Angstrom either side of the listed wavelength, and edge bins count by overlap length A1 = 0.6 Angstrom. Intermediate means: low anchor 15.6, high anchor 16.1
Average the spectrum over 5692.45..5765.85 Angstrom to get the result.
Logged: 16.4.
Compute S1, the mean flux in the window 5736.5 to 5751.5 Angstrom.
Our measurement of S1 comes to 16.6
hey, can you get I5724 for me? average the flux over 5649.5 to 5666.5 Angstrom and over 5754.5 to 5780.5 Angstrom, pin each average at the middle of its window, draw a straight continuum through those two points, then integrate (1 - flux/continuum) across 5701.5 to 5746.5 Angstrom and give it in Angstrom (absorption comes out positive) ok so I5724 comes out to 0.66 Angstrom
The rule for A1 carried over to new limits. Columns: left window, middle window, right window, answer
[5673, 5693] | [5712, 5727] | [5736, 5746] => 0.09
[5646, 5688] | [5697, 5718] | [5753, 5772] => 0.73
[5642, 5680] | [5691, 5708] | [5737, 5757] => 0.22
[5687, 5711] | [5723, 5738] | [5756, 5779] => -0.25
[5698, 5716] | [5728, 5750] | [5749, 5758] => 0.40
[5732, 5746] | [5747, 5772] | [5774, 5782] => -0.40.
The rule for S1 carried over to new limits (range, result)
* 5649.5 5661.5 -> 15.7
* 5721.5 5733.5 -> 16.5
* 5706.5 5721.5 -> 15.7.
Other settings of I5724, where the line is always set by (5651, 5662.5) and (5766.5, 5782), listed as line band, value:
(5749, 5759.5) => -0.5 Angstrom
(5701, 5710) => 0.2 Angstrom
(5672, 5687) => 0.2 Angstrom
